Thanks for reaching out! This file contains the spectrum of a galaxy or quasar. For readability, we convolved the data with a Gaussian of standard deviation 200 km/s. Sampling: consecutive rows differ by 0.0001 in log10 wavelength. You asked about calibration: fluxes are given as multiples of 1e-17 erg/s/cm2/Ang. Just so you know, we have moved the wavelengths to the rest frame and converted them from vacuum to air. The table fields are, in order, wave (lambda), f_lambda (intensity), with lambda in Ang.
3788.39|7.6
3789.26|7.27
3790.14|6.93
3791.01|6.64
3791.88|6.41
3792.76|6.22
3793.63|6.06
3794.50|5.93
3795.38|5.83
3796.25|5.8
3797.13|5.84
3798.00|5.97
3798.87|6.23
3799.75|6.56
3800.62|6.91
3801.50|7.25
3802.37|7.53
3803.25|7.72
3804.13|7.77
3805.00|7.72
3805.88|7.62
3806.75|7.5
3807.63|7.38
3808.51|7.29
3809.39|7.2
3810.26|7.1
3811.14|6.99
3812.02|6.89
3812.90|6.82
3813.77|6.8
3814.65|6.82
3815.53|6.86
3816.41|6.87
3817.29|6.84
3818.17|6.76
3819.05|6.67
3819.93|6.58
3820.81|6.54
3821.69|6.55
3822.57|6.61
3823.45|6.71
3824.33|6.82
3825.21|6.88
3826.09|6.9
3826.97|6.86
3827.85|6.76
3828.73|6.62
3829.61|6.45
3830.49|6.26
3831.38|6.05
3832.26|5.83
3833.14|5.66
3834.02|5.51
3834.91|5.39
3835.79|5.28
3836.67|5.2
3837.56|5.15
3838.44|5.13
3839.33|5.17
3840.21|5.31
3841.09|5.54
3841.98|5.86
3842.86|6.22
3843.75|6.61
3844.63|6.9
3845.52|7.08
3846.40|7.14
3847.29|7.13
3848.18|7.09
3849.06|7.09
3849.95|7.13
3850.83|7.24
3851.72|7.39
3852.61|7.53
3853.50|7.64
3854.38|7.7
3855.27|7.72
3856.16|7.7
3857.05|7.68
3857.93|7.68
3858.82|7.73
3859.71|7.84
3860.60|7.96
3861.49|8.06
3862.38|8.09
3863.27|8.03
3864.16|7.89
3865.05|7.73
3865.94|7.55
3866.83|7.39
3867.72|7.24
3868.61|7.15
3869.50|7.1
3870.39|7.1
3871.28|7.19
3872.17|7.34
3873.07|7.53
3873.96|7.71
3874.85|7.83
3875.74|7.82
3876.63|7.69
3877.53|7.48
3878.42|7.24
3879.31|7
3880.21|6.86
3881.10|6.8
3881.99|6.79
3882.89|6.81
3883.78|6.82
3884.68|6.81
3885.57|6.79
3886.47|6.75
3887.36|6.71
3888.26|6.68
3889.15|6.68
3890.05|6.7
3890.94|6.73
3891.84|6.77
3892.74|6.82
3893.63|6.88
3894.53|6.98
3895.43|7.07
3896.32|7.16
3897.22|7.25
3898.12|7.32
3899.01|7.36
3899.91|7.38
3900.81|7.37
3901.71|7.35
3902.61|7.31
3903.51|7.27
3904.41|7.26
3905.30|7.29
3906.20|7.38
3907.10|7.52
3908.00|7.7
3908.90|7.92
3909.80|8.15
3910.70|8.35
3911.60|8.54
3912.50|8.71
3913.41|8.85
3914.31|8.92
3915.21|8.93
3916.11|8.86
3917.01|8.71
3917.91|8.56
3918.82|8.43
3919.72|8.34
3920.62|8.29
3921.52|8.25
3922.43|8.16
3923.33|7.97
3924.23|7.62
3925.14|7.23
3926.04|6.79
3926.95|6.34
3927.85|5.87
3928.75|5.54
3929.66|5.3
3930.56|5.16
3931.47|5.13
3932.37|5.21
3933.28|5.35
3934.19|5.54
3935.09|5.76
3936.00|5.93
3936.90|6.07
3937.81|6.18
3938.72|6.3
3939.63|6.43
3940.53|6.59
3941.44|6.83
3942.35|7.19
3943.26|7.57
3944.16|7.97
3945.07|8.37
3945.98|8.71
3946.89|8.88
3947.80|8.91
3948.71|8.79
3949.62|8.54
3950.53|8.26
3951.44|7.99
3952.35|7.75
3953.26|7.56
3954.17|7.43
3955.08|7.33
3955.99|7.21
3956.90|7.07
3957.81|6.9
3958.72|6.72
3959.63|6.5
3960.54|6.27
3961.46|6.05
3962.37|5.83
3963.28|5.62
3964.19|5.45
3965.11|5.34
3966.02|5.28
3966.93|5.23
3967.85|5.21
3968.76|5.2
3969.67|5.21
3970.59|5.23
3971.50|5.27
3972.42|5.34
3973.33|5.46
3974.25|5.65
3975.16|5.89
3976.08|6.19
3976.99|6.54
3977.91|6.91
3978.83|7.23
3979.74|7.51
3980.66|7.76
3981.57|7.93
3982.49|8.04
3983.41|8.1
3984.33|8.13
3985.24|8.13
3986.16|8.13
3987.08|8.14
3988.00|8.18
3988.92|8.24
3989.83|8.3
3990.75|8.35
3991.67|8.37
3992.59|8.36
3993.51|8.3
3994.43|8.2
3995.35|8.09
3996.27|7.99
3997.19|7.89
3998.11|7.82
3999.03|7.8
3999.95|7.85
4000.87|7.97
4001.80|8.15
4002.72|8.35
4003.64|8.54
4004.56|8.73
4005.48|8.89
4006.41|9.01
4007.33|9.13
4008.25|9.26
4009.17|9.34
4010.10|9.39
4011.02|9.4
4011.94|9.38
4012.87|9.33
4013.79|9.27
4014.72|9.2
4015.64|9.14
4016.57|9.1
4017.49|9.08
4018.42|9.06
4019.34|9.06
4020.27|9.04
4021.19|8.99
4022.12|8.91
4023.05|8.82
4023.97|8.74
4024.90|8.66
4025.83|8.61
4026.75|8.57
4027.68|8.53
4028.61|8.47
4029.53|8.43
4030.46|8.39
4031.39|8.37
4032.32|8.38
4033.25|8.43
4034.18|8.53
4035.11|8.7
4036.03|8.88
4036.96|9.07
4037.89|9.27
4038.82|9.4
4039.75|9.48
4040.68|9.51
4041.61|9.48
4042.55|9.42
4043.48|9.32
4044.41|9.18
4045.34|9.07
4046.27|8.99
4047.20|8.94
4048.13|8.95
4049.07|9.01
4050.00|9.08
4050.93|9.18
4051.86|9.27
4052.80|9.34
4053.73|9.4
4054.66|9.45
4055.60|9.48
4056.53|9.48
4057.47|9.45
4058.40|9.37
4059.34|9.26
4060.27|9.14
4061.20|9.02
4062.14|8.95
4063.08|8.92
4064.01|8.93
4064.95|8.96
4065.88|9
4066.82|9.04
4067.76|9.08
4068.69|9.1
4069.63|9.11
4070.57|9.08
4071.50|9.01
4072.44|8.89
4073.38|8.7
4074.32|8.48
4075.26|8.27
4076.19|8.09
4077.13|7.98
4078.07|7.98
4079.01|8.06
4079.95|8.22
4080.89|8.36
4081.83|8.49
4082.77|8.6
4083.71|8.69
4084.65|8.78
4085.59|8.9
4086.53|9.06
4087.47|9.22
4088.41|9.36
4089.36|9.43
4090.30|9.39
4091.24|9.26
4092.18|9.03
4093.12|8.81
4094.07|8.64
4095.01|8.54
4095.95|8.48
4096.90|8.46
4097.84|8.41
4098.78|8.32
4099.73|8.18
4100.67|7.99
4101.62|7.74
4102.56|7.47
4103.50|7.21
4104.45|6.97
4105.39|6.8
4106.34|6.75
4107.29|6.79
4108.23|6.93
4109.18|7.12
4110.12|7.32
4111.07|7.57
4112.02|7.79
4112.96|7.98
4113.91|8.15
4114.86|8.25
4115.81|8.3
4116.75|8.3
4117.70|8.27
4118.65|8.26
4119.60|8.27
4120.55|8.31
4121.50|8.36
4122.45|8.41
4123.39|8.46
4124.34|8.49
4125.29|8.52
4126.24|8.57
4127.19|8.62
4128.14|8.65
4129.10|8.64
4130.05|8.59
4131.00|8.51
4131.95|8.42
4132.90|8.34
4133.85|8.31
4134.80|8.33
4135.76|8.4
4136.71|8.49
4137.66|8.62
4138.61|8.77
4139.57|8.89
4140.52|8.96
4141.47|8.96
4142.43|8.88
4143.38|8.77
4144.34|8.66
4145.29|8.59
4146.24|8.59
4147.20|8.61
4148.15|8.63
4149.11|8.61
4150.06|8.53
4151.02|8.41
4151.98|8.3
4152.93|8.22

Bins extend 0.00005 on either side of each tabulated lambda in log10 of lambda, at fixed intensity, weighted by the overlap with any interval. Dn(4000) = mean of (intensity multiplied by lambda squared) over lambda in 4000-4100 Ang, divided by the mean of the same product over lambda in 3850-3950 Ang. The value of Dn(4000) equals 1.3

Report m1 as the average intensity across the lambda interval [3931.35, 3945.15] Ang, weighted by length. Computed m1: 6.38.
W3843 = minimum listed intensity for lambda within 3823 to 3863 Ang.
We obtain 5.13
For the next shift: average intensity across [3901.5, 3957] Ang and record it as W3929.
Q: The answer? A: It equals 7.42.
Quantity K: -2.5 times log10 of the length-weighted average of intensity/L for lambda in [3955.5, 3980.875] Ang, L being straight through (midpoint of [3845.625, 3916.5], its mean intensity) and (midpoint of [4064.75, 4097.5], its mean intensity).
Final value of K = 0.304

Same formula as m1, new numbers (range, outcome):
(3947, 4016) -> 7.55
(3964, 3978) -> 5.55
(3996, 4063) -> 8.93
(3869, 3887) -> 7.17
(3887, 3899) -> 6.92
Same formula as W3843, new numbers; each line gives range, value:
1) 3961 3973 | 5.2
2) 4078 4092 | 7.98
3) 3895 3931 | 5.16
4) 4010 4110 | 6.75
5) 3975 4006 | 5.89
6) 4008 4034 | 8.37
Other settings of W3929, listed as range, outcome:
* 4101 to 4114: 7.31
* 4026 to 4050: 8.91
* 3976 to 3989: 7.7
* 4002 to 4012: 9.01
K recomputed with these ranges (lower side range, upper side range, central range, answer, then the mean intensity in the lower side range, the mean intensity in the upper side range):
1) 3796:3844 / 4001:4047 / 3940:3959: 0.042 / 6.51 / 8.94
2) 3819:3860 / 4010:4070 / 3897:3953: 0.032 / 6.6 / 9.04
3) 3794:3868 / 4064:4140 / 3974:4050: -0.086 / 6.82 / 8.38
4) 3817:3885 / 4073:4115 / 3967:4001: 0.055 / 6.9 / 8.2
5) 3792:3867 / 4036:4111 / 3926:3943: 0.264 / 6.8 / 8.69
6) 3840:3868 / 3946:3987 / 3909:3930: -0.121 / 7.3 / 6.85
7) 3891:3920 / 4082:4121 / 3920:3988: 0.159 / 7.76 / 8.2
